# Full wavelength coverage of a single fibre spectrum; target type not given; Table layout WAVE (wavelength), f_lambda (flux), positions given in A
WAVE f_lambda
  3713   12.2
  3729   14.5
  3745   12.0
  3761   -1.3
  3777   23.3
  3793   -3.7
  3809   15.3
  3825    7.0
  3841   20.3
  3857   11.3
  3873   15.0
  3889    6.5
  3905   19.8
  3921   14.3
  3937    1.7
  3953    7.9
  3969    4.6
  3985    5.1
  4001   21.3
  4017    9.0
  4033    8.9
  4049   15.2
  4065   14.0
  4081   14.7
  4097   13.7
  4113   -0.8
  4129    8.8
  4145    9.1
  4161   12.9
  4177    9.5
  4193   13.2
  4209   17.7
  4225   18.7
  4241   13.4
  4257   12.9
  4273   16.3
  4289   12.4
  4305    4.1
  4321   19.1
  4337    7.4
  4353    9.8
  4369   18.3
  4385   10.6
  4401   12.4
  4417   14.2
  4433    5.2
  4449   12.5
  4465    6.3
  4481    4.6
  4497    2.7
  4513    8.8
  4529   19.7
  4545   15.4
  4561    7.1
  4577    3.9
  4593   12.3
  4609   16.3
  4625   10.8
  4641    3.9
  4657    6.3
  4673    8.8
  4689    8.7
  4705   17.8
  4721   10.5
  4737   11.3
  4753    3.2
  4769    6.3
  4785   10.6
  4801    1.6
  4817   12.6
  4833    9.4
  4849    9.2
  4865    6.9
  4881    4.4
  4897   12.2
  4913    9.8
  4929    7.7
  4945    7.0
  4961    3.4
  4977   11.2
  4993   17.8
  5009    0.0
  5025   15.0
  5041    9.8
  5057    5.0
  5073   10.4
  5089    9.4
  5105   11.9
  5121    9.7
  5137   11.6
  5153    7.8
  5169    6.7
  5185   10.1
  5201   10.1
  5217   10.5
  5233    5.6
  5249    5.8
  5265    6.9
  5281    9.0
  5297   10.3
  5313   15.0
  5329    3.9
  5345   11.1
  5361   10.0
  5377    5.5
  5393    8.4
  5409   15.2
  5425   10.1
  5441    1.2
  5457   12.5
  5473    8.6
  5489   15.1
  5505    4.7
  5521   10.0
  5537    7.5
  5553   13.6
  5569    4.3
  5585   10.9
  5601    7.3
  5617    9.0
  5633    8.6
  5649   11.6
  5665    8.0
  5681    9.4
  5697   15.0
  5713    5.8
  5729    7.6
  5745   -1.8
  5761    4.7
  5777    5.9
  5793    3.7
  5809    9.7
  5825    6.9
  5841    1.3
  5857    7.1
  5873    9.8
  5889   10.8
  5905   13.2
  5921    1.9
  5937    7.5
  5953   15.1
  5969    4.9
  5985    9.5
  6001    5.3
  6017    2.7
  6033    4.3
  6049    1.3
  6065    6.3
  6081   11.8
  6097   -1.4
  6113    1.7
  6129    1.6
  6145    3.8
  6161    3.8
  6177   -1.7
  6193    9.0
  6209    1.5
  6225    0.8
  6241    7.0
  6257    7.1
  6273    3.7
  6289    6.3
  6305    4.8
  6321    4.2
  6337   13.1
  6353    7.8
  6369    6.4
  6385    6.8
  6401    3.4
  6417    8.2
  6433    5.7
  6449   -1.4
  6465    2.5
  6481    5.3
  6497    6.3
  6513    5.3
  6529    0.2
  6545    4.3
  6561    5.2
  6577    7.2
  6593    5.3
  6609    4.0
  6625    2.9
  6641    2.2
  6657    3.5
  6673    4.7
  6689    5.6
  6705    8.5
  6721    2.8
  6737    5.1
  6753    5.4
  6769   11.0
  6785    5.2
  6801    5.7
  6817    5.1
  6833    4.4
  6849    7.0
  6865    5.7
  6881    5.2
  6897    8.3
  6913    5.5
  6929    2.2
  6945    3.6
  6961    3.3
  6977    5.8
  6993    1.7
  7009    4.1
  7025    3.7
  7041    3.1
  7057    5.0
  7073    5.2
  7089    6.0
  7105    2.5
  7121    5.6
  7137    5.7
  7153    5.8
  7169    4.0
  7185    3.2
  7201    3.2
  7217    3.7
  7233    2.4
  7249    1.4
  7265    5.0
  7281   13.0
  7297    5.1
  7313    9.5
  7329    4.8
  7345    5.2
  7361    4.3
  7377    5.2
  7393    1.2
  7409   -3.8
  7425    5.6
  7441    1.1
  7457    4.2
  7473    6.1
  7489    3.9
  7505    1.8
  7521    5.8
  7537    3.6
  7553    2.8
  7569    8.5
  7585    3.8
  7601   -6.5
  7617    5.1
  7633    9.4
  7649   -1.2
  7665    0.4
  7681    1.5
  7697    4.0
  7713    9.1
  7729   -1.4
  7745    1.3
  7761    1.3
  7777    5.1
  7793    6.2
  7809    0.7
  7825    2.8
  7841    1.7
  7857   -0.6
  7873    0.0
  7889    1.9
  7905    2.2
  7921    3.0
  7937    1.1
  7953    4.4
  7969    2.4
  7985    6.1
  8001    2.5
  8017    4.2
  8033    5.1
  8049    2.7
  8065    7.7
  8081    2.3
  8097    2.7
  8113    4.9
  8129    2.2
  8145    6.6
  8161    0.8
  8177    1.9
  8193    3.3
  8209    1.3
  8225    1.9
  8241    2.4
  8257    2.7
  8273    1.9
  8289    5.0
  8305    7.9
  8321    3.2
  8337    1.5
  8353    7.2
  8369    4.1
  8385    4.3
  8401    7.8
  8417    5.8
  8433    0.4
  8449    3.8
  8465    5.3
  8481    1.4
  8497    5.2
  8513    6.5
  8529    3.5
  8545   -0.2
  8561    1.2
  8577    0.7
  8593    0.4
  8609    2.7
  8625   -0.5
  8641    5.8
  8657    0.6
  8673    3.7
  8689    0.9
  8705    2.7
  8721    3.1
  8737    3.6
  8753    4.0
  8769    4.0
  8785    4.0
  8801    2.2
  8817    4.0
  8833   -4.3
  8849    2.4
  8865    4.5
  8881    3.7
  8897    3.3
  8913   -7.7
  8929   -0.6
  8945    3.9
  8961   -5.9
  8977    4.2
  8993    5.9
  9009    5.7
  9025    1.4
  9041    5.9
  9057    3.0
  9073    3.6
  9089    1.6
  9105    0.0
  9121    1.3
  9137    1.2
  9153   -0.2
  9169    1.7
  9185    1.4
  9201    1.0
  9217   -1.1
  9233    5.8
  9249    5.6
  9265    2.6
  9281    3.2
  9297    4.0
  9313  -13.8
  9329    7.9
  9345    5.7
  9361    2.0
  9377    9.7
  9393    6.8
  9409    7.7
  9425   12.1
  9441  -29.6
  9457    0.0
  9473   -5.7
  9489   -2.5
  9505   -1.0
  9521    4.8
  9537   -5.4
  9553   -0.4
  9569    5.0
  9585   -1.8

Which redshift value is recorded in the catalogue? 1.575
